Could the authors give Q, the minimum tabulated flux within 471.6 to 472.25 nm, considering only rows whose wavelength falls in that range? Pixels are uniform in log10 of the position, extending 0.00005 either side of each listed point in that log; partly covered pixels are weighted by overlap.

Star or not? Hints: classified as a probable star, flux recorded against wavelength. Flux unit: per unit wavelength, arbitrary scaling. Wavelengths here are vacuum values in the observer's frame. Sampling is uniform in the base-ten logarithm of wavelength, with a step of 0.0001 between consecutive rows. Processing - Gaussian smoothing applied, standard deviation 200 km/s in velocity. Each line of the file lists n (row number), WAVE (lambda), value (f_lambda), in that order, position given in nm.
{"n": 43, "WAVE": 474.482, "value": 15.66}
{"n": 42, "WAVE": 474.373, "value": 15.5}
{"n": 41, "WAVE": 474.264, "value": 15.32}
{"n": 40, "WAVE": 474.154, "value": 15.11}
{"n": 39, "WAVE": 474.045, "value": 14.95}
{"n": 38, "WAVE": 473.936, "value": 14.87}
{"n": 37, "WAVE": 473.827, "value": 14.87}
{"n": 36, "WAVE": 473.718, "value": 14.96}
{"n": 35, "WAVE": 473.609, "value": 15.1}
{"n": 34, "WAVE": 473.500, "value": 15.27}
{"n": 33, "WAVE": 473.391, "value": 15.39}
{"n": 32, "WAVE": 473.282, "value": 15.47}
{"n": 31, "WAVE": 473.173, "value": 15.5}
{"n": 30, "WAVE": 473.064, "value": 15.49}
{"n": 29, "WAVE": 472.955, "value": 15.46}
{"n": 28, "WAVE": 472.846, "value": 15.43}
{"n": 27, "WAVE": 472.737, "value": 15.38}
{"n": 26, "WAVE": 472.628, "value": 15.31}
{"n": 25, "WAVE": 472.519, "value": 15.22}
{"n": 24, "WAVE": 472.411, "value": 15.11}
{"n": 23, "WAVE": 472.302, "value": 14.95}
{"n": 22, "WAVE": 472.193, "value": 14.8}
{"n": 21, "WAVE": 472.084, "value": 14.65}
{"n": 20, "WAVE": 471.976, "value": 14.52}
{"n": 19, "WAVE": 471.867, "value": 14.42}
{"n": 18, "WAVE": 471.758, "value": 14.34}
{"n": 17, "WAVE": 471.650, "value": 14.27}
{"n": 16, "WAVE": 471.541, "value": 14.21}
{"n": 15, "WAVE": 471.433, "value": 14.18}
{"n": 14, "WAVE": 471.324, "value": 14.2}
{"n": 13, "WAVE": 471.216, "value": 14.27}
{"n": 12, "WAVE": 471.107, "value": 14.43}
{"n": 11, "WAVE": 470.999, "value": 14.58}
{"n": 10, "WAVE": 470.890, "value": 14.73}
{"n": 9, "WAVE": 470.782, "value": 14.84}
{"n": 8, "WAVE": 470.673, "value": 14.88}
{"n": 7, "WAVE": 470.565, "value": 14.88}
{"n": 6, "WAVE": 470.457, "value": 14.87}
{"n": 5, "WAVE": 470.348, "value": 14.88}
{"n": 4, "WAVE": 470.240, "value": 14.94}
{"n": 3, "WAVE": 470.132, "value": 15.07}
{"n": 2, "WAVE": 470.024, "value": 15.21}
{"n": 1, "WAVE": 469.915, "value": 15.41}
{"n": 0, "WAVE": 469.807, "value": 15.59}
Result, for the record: 14.27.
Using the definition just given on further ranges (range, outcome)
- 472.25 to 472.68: 14.95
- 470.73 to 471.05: 14.58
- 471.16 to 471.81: 14.18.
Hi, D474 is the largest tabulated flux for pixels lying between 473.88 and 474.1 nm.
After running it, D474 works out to 14.95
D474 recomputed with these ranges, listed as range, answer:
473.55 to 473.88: 15.1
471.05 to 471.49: 14.43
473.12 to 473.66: 15.5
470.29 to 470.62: 14.88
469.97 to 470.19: 15.21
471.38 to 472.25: 14.8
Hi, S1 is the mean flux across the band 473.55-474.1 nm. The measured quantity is 15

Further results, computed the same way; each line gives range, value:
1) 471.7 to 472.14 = 14.5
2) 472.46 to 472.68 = 15.3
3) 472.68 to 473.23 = 15.4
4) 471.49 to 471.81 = 14.3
